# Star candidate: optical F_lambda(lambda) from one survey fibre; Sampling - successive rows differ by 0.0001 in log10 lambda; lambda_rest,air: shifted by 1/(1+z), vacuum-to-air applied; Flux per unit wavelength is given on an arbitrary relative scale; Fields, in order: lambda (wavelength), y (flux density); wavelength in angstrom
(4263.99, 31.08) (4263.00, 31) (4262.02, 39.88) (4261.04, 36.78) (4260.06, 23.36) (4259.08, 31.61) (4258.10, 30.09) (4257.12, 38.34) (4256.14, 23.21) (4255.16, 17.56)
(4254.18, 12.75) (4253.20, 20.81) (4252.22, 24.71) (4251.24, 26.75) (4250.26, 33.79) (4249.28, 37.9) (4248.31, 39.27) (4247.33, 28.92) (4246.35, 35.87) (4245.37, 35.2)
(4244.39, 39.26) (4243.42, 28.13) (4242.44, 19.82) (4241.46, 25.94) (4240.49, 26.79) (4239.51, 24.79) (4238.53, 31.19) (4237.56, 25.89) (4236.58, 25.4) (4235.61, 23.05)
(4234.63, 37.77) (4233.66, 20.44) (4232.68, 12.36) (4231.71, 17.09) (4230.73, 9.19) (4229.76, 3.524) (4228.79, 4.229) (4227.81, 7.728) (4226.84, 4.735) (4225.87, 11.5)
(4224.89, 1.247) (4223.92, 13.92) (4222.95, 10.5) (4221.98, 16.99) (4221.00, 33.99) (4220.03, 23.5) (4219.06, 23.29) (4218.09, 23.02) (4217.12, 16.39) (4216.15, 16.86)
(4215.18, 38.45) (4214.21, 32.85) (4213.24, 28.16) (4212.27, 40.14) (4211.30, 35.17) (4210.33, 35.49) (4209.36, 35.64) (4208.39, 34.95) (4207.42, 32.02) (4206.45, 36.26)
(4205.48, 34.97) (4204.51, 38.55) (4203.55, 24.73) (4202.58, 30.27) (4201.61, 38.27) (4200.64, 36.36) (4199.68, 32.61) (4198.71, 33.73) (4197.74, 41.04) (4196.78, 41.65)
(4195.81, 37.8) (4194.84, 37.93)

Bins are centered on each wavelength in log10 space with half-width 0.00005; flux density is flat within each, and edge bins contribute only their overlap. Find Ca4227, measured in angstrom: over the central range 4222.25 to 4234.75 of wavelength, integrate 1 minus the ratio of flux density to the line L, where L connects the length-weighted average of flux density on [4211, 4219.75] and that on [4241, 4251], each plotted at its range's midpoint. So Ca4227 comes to 7.8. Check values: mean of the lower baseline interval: 28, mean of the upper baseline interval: 32.3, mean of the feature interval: 11.2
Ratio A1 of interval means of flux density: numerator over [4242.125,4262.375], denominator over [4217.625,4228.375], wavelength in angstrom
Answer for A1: 1.9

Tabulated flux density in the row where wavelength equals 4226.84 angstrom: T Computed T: 4.735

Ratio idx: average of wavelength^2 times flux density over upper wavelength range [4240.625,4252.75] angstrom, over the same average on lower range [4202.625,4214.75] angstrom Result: 0.93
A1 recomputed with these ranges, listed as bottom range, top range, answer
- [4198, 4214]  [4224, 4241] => 0.49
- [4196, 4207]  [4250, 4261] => 0.74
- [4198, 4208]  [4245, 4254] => 0.91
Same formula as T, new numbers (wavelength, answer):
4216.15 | 16.86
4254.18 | 12.75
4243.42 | 28.13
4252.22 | 24.71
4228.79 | 4.229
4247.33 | 28.92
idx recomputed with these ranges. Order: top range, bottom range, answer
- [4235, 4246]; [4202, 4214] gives 0.84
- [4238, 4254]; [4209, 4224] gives 1.12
